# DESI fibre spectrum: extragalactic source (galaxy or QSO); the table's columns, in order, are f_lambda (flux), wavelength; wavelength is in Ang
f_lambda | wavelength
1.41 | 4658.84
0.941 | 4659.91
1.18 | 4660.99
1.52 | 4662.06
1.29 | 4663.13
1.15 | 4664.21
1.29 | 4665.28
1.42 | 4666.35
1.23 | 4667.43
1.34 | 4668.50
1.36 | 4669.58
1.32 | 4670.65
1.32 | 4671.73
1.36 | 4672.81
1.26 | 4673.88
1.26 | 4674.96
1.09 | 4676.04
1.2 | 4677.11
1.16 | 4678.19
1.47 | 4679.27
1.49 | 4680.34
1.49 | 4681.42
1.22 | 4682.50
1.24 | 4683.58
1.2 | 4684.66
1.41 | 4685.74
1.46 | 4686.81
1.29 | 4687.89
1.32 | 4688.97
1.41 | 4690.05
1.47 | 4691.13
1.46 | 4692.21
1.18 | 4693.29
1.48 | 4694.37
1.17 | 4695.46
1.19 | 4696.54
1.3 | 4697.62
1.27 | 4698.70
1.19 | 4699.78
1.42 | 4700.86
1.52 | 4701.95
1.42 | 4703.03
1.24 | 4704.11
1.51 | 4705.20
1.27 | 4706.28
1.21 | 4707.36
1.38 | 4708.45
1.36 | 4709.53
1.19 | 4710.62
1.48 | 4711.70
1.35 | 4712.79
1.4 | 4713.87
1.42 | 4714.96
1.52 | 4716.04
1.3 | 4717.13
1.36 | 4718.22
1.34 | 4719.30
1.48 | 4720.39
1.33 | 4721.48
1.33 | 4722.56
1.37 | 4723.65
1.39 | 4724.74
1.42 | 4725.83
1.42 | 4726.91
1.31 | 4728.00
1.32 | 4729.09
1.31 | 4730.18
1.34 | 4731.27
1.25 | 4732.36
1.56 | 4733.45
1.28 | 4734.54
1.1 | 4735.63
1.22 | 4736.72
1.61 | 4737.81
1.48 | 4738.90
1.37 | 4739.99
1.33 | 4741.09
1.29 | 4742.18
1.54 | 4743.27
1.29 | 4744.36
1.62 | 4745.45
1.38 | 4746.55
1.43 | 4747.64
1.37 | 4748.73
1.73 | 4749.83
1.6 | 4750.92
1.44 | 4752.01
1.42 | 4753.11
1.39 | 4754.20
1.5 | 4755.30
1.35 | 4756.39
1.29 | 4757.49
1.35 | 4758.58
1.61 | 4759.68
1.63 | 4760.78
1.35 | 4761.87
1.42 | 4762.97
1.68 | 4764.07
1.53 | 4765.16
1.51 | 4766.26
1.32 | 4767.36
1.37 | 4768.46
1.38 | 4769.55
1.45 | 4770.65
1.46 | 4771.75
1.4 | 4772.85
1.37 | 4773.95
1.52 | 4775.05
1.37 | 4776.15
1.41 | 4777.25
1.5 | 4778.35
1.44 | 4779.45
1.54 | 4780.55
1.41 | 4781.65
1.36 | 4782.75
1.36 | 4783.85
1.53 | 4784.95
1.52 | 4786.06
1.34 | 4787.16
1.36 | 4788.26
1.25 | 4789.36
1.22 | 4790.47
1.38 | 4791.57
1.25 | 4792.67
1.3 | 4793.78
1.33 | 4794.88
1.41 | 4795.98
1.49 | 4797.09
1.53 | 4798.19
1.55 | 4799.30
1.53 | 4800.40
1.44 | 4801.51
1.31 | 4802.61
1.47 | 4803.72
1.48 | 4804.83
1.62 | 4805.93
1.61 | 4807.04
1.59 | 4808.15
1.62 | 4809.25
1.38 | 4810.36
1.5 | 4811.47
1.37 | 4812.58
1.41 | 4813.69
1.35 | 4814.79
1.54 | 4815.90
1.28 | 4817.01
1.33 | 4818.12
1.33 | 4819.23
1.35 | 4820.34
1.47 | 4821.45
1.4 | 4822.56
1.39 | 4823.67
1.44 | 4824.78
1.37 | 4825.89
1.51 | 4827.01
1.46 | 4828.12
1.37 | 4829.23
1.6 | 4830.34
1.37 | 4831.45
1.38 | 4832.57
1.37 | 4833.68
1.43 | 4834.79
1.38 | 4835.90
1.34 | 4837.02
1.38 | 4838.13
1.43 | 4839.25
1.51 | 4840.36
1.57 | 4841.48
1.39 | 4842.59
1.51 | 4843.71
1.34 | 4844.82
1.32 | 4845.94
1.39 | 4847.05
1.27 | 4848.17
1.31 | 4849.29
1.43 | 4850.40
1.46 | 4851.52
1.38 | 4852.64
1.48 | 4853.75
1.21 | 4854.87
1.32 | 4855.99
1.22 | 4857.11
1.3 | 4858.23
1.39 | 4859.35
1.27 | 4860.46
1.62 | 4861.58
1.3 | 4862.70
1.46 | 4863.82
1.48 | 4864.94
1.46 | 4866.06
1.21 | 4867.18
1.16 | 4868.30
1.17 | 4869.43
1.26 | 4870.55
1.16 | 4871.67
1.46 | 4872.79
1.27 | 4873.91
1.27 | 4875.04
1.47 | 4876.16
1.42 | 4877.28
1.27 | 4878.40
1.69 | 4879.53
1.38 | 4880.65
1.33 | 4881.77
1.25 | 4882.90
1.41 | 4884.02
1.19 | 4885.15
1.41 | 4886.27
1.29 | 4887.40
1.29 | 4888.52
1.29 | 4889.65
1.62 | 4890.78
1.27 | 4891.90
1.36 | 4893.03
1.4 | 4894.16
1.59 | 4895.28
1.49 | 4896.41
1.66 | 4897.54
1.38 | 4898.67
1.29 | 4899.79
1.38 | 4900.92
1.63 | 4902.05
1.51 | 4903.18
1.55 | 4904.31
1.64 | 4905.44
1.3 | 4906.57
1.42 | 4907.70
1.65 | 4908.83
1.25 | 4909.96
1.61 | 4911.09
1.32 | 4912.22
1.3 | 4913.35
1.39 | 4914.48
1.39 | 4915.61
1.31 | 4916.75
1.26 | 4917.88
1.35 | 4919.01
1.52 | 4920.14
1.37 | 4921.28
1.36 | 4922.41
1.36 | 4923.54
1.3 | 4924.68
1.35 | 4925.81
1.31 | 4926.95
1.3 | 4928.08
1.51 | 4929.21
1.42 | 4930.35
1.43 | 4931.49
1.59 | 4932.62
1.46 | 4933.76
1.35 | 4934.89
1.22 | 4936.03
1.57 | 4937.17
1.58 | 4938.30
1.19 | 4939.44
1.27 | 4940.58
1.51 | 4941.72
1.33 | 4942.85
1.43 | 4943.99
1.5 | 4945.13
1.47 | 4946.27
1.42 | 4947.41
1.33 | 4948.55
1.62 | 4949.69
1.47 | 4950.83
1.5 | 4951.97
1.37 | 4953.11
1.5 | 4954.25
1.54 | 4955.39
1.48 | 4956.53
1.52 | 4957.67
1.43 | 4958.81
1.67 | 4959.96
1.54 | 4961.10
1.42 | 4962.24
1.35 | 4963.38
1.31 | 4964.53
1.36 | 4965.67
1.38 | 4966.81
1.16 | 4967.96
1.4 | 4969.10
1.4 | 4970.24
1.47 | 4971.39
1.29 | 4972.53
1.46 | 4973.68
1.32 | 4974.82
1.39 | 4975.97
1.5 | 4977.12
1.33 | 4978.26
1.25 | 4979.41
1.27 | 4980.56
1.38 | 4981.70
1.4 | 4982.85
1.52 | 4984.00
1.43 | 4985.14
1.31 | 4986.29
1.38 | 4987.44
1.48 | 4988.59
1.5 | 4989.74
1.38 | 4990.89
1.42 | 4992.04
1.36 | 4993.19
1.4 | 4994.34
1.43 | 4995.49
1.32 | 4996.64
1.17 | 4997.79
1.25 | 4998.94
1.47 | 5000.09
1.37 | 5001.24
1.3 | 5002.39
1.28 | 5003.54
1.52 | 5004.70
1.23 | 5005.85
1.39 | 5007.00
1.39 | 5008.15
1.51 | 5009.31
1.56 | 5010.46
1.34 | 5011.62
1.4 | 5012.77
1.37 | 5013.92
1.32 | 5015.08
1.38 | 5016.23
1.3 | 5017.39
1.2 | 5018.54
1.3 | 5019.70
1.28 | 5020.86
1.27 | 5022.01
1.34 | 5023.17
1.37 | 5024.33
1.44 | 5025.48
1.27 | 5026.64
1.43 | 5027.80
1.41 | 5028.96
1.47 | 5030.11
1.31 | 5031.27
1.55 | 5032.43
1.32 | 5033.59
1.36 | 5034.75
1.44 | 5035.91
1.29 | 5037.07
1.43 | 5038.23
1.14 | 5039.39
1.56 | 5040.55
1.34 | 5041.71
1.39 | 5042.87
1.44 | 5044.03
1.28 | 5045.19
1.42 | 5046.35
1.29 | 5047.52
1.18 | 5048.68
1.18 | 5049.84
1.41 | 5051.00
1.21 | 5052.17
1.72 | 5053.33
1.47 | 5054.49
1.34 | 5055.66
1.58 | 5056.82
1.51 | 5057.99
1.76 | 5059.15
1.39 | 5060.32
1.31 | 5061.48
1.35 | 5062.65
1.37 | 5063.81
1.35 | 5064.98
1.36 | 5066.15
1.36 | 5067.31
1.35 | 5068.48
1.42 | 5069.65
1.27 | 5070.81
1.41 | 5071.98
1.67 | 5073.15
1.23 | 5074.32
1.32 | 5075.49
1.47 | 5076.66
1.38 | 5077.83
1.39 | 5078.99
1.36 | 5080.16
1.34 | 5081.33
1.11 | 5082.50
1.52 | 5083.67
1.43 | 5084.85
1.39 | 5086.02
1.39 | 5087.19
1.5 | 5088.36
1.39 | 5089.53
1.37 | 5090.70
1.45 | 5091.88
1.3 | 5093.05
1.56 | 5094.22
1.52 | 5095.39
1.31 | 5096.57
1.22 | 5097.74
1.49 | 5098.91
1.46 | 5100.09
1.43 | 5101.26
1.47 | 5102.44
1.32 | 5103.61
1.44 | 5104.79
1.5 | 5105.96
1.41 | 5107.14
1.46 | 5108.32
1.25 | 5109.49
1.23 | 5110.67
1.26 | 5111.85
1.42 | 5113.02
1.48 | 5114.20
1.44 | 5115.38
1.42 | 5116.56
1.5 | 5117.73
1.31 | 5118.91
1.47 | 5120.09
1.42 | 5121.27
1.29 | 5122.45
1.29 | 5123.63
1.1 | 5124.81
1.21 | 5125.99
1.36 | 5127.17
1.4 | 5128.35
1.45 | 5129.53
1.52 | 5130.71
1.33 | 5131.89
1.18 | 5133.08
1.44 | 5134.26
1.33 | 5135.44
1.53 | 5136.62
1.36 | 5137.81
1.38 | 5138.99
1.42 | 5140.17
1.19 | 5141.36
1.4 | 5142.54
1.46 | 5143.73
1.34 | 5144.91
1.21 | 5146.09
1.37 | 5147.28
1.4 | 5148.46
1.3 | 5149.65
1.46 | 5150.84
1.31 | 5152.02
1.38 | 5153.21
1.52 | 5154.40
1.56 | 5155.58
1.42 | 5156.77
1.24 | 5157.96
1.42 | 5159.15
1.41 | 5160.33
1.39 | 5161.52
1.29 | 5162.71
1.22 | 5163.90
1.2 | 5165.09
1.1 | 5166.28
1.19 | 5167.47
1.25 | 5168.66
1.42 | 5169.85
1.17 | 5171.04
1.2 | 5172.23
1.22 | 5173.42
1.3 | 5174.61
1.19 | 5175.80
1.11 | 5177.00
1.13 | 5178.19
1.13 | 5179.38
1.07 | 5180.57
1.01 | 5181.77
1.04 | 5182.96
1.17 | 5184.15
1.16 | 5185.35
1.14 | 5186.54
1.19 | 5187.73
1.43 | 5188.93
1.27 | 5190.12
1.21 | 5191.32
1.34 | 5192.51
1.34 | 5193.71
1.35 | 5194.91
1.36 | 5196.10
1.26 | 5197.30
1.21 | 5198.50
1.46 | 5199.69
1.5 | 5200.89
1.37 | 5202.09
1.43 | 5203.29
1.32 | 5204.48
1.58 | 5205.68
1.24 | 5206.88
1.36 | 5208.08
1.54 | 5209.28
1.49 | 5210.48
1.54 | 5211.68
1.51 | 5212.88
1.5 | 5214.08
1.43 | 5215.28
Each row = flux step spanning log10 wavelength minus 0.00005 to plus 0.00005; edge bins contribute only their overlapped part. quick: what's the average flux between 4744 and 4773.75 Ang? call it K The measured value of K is 1.45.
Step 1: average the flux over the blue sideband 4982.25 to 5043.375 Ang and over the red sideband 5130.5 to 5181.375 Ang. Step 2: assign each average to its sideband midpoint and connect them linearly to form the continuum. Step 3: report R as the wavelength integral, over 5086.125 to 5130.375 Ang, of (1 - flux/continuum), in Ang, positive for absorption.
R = -1.9 Ang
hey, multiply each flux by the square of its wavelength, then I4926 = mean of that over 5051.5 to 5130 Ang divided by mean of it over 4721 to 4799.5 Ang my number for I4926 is 1.1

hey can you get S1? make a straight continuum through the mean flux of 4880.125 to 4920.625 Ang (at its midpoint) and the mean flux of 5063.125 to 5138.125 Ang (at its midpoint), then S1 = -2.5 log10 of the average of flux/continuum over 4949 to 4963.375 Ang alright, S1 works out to -0.07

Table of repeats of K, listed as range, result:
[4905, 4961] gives 1.42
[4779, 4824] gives 1.42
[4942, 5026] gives 1.39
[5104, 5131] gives 1.37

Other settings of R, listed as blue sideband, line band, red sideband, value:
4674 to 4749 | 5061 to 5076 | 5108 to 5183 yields -0.5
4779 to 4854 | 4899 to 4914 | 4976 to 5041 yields -0.6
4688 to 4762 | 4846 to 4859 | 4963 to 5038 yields 0.3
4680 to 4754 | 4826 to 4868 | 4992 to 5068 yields -0.6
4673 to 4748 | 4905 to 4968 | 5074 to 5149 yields -2.4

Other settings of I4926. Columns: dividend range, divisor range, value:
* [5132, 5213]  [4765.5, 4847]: 1.07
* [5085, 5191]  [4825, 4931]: 1.06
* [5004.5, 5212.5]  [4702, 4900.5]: 1.10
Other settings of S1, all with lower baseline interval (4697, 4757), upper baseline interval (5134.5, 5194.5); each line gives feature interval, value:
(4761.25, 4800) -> -0.04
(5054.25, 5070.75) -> -0.09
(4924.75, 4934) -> -0.06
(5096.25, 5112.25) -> -0.06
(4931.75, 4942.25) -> -0.06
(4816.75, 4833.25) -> -0.03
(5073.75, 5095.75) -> -0.07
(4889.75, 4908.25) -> -0.09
